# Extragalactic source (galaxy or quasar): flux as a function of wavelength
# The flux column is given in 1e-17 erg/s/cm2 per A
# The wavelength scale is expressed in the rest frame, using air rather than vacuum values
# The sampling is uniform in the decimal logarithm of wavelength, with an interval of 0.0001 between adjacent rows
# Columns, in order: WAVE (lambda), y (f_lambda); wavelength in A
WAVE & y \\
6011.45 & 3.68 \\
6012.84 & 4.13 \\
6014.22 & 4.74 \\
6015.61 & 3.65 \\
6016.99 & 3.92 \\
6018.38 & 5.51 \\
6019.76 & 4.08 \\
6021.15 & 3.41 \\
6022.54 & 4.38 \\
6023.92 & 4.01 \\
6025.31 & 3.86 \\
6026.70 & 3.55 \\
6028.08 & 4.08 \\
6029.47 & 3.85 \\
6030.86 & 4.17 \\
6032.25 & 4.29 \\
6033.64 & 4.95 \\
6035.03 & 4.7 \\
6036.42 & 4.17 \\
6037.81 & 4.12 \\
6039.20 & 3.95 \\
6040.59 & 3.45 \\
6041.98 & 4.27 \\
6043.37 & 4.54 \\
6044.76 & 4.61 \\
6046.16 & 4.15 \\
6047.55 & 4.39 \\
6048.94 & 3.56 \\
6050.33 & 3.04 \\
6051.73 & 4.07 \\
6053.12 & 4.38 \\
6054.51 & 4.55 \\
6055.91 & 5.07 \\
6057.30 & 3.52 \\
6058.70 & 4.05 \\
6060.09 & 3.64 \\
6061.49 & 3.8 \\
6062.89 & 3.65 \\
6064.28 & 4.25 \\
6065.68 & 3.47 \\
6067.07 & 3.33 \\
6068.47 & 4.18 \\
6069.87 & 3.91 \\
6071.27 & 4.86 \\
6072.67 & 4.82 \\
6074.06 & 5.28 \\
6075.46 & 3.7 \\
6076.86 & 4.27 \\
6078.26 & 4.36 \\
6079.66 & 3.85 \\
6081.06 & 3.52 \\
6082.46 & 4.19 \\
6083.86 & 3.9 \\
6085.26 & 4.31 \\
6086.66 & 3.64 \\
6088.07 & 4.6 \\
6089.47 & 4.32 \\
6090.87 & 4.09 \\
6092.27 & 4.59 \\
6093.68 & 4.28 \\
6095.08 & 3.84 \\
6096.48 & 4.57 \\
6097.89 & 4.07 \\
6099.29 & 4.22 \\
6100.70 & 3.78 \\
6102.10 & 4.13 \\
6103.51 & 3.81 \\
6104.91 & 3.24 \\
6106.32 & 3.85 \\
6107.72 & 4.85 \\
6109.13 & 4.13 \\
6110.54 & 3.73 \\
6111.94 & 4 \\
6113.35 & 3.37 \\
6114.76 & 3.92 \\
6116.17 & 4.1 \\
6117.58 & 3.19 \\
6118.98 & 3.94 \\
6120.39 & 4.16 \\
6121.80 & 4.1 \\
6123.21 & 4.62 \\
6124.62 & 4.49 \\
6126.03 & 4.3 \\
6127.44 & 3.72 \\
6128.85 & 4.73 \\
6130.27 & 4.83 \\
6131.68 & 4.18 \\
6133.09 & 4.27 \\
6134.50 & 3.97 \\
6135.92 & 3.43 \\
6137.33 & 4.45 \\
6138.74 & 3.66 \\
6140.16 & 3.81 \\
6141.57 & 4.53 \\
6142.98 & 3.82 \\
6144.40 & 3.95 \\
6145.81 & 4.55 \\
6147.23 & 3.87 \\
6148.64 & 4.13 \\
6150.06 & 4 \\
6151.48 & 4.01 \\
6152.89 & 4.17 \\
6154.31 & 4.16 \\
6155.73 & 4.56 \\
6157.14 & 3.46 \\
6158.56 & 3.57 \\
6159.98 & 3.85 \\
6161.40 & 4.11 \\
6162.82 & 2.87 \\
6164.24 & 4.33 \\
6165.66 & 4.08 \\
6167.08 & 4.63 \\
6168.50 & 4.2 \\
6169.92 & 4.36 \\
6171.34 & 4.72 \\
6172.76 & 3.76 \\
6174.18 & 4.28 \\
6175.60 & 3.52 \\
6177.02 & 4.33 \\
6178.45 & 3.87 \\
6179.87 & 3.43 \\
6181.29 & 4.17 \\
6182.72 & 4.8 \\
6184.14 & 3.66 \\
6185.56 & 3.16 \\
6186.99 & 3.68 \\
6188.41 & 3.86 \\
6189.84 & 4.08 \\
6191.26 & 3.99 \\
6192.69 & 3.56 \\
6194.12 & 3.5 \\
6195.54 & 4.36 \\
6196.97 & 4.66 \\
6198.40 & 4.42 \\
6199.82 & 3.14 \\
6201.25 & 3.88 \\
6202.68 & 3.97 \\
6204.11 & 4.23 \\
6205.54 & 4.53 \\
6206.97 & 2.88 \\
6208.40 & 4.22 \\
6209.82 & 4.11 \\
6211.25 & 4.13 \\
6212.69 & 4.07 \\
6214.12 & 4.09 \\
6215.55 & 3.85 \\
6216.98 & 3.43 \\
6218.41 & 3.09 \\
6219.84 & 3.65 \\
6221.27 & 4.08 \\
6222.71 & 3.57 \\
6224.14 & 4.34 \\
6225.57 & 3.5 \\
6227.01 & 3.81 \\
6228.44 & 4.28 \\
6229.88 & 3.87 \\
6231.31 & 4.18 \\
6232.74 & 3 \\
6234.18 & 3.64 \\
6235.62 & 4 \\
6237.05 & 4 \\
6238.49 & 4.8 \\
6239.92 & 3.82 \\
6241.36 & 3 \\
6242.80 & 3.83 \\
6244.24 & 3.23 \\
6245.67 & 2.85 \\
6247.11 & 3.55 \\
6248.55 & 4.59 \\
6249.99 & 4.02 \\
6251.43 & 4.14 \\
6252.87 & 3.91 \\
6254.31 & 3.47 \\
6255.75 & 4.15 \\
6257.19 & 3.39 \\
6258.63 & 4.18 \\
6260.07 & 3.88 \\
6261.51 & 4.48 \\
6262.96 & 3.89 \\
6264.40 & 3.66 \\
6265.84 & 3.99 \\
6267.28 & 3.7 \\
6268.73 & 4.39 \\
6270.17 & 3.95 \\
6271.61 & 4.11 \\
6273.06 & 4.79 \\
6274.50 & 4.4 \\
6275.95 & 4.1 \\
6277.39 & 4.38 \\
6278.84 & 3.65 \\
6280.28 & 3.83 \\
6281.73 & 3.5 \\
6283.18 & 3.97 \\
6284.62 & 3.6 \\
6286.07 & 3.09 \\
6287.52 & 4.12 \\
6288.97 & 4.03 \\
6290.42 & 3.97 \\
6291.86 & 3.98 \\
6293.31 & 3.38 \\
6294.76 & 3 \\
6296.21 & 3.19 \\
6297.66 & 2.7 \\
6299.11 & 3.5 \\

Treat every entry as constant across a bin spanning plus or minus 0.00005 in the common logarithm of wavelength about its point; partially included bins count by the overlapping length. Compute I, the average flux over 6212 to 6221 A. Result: 3.72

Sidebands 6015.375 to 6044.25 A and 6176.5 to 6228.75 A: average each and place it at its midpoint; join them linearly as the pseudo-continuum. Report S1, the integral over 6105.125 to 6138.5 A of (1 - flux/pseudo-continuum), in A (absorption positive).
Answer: -0.56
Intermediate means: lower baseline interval 4.15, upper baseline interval 3.9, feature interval 4.08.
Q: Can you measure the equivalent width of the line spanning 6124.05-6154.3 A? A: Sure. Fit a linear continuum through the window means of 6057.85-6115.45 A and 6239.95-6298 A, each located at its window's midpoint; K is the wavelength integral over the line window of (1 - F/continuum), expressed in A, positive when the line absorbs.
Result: -1.14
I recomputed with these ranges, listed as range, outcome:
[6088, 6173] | 4.08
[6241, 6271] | 3.83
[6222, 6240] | 3.91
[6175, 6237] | 3.88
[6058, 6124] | 4.05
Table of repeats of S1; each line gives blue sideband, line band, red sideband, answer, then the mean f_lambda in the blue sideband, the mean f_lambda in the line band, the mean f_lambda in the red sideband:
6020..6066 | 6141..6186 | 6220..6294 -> -0.80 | 4.06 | 4.03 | 3.88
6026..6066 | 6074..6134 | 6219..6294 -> -1.15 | 4.08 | 4.1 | 3.88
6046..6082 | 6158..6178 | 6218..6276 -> -0.41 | 4.06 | 4.04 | 3.89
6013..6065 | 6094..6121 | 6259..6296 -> 0.74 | 4.12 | 3.95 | 3.91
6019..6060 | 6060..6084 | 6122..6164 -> 0.16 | 4.11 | 4.07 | 4.07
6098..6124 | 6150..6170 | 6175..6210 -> -0.41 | 3.96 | 4.01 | 3.92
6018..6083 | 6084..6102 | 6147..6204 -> -0.49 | 4.12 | 4.18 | 3.98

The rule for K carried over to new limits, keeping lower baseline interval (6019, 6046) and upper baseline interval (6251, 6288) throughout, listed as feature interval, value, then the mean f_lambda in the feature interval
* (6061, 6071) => 0.6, 3.84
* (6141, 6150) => -0.2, 4.13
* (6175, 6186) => 0.4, 3.89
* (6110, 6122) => 0.7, 3.83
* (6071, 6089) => -0.6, 4.24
